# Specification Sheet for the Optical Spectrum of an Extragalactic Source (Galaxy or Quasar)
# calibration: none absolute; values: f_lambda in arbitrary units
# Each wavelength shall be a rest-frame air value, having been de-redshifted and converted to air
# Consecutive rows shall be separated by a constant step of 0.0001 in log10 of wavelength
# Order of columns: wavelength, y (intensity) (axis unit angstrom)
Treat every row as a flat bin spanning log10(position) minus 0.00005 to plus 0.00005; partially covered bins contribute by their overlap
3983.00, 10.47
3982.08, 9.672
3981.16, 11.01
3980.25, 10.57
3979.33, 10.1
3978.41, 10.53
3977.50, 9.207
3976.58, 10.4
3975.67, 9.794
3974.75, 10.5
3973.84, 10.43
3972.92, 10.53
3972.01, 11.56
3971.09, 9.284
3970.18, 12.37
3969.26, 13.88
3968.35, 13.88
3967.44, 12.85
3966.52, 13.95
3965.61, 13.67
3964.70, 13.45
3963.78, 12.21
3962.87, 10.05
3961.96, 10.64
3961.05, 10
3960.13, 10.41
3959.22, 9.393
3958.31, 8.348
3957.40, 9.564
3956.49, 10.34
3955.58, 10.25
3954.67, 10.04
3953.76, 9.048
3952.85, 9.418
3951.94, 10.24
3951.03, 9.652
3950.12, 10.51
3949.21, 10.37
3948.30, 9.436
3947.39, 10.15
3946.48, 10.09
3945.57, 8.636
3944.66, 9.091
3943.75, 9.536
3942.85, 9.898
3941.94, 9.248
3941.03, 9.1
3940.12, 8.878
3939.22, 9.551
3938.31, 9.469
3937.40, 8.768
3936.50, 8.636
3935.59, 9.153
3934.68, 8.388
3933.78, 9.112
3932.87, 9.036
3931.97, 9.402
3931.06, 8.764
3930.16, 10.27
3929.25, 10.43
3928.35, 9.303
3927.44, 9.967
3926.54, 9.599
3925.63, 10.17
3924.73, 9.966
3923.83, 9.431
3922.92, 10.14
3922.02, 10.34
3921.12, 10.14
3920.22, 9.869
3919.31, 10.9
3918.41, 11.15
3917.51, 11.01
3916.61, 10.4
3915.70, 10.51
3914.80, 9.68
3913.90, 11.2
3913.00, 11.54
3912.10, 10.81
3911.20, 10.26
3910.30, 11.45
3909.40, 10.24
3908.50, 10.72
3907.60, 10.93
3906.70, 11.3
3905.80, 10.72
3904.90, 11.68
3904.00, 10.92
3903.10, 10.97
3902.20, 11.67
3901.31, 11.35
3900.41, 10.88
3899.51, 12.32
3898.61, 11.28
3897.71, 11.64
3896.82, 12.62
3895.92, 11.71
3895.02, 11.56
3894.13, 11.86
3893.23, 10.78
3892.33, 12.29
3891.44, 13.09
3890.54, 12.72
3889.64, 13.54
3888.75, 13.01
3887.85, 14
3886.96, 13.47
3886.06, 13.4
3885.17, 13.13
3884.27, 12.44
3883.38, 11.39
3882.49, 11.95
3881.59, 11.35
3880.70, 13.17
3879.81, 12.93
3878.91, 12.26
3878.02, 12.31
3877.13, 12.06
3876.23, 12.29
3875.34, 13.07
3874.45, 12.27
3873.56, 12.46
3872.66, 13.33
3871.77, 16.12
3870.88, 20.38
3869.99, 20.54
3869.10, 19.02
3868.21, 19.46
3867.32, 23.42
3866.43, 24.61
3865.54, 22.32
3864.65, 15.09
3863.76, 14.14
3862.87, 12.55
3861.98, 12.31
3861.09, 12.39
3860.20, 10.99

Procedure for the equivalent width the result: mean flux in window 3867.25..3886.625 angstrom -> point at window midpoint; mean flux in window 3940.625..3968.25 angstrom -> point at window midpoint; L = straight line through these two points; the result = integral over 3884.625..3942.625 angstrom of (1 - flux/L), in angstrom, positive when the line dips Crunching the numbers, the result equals 7.9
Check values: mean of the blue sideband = 14.3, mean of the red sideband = 10.4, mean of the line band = 10.8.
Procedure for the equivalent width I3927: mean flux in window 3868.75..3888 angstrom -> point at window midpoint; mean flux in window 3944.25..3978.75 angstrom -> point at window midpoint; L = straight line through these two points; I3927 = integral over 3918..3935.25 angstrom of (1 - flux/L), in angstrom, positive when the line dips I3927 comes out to 3.1 angstrom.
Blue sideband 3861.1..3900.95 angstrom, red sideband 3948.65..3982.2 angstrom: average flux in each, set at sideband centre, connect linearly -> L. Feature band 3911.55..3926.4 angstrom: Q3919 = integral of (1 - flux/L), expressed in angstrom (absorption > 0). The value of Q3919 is 2.5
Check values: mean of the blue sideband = 14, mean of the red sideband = 10.8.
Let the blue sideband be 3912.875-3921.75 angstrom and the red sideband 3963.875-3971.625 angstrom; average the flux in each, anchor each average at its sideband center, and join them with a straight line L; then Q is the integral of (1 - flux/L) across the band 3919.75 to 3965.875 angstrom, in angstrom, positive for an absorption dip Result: 7.5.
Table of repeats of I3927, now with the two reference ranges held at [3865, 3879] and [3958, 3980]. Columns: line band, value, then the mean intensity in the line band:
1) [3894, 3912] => 4.4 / 11.3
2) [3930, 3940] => 3.1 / 9.11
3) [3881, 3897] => 3.3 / 12.5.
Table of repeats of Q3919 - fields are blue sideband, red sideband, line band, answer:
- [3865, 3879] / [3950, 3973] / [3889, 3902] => 2.8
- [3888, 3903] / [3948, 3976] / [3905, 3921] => 1.3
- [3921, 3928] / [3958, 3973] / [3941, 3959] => 2.2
